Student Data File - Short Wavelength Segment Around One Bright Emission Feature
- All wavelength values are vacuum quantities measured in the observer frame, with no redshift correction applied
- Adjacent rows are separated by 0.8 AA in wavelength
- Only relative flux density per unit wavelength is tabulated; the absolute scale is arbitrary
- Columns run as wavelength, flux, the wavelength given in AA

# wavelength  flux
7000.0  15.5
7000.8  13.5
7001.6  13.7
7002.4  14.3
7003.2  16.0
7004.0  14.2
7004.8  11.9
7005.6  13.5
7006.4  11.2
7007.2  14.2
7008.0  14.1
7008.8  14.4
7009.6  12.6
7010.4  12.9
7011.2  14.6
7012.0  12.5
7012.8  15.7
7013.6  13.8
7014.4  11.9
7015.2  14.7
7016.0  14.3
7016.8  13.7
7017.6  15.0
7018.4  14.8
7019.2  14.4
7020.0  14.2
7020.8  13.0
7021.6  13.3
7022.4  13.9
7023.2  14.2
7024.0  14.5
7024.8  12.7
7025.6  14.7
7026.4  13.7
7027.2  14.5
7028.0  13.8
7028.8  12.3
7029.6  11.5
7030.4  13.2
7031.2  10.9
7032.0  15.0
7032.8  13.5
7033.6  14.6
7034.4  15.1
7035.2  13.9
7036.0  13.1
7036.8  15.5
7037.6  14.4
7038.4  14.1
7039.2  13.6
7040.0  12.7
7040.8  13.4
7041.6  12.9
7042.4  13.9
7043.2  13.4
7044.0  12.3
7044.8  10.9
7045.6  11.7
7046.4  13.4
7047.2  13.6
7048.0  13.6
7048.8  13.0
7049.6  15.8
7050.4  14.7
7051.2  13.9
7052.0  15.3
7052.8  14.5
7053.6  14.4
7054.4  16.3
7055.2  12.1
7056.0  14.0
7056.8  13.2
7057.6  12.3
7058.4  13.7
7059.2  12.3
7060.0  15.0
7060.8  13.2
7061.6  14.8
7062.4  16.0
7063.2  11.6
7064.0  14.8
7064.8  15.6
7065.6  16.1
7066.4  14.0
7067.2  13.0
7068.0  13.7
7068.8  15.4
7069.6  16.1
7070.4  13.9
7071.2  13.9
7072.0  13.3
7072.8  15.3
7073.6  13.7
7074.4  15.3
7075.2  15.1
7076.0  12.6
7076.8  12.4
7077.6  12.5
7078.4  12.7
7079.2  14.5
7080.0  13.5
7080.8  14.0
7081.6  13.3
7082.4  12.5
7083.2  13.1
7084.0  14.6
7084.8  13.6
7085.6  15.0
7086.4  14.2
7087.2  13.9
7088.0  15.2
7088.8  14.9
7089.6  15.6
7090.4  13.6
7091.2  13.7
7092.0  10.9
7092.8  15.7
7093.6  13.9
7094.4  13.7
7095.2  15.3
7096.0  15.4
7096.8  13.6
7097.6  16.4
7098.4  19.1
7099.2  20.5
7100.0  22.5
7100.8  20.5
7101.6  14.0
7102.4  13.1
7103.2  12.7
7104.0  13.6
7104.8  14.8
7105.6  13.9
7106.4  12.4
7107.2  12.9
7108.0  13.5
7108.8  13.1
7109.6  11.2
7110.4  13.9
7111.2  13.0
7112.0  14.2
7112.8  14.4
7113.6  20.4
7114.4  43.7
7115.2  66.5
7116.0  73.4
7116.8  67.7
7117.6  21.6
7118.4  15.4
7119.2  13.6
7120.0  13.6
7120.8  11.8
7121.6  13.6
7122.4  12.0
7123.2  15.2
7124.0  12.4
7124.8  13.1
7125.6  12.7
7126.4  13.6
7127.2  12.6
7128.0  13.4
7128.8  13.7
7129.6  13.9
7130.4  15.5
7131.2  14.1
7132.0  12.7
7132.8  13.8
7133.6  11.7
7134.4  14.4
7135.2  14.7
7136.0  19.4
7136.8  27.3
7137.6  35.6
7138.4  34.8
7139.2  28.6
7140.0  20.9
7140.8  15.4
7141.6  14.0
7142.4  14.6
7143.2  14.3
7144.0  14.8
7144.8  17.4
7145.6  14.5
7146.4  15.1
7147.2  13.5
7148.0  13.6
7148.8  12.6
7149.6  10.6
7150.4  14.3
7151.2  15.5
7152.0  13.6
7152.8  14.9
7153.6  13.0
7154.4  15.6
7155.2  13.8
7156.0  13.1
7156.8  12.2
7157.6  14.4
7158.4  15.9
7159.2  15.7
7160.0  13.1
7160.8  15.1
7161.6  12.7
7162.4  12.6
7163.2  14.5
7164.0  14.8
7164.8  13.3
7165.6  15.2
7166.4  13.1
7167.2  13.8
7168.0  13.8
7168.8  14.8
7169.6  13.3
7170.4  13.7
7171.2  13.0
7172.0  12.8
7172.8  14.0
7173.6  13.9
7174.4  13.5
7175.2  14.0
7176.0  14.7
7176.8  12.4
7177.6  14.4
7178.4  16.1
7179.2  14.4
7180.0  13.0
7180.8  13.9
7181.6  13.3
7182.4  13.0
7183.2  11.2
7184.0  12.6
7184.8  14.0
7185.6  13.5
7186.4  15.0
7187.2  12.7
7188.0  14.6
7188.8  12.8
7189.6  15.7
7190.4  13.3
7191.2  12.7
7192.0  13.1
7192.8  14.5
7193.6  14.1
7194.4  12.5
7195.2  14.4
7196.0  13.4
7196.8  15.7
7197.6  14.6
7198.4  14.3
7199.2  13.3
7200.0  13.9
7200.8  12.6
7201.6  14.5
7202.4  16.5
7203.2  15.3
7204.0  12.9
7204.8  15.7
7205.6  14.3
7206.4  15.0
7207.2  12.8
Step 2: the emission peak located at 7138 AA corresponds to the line [N II]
